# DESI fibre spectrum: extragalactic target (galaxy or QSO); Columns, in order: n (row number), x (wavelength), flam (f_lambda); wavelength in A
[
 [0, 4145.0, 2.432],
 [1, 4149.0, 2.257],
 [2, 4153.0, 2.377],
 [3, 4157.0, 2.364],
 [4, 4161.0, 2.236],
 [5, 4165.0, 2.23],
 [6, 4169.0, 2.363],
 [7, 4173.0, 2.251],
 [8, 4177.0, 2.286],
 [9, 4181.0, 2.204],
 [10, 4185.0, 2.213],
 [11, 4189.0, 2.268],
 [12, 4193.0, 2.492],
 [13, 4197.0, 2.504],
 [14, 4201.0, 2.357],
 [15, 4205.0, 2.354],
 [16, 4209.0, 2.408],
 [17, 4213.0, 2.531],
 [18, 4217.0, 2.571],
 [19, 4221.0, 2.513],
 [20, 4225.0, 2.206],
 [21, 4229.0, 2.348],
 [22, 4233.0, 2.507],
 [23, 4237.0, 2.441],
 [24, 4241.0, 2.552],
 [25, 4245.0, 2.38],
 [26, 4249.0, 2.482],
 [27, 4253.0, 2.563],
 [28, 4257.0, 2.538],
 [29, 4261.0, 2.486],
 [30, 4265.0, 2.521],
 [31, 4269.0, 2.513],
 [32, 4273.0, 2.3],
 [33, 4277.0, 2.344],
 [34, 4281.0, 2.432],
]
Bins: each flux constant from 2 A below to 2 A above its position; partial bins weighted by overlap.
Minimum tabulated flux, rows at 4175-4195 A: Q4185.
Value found 2.204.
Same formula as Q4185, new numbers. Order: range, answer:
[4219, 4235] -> 2.206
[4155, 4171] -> 2.23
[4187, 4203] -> 2.268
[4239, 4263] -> 2.38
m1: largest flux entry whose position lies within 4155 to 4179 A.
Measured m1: 2.364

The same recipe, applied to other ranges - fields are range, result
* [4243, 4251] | 2.482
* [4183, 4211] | 2.504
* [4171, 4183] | 2.286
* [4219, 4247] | 2.552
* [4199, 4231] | 2.571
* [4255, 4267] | 2.538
